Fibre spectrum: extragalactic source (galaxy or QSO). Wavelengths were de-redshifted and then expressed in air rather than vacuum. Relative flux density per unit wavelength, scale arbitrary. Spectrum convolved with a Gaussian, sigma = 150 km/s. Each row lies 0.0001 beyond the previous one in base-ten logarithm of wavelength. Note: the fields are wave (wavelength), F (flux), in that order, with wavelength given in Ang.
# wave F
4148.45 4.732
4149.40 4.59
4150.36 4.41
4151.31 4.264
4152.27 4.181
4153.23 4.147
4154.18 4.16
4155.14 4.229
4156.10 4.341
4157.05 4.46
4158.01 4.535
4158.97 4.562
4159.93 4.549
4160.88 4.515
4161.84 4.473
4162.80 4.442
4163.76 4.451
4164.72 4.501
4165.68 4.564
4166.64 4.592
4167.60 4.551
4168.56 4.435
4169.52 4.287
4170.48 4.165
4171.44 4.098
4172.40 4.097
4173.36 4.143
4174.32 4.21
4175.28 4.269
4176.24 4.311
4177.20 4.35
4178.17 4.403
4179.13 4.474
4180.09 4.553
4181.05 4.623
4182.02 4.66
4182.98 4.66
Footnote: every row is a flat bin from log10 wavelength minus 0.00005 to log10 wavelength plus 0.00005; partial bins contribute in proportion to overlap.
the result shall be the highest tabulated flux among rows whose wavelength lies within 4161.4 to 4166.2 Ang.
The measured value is 4.564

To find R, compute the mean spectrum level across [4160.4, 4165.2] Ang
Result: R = 4.48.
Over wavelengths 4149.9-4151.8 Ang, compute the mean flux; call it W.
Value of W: 4.34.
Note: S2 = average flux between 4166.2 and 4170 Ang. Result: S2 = 4.46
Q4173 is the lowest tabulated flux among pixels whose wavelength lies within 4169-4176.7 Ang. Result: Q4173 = 4.097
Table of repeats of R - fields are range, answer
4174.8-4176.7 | 4.29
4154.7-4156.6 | 4.3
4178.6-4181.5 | 4.56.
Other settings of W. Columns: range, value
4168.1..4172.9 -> 4.22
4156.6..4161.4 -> 4.52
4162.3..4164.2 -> 4.44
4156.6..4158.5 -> 4.49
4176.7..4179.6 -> 4.4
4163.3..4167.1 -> 4.52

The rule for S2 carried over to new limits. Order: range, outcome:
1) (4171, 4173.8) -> 4.11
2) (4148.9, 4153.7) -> 4.32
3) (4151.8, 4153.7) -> 4.16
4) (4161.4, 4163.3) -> 4.45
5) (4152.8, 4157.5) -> 4.27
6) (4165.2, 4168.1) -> 4.57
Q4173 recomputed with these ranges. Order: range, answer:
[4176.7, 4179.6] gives 4.35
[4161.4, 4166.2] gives 4.442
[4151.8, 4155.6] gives 4.147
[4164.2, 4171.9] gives 4.098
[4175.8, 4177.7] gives 4.311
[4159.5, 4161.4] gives 4.515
